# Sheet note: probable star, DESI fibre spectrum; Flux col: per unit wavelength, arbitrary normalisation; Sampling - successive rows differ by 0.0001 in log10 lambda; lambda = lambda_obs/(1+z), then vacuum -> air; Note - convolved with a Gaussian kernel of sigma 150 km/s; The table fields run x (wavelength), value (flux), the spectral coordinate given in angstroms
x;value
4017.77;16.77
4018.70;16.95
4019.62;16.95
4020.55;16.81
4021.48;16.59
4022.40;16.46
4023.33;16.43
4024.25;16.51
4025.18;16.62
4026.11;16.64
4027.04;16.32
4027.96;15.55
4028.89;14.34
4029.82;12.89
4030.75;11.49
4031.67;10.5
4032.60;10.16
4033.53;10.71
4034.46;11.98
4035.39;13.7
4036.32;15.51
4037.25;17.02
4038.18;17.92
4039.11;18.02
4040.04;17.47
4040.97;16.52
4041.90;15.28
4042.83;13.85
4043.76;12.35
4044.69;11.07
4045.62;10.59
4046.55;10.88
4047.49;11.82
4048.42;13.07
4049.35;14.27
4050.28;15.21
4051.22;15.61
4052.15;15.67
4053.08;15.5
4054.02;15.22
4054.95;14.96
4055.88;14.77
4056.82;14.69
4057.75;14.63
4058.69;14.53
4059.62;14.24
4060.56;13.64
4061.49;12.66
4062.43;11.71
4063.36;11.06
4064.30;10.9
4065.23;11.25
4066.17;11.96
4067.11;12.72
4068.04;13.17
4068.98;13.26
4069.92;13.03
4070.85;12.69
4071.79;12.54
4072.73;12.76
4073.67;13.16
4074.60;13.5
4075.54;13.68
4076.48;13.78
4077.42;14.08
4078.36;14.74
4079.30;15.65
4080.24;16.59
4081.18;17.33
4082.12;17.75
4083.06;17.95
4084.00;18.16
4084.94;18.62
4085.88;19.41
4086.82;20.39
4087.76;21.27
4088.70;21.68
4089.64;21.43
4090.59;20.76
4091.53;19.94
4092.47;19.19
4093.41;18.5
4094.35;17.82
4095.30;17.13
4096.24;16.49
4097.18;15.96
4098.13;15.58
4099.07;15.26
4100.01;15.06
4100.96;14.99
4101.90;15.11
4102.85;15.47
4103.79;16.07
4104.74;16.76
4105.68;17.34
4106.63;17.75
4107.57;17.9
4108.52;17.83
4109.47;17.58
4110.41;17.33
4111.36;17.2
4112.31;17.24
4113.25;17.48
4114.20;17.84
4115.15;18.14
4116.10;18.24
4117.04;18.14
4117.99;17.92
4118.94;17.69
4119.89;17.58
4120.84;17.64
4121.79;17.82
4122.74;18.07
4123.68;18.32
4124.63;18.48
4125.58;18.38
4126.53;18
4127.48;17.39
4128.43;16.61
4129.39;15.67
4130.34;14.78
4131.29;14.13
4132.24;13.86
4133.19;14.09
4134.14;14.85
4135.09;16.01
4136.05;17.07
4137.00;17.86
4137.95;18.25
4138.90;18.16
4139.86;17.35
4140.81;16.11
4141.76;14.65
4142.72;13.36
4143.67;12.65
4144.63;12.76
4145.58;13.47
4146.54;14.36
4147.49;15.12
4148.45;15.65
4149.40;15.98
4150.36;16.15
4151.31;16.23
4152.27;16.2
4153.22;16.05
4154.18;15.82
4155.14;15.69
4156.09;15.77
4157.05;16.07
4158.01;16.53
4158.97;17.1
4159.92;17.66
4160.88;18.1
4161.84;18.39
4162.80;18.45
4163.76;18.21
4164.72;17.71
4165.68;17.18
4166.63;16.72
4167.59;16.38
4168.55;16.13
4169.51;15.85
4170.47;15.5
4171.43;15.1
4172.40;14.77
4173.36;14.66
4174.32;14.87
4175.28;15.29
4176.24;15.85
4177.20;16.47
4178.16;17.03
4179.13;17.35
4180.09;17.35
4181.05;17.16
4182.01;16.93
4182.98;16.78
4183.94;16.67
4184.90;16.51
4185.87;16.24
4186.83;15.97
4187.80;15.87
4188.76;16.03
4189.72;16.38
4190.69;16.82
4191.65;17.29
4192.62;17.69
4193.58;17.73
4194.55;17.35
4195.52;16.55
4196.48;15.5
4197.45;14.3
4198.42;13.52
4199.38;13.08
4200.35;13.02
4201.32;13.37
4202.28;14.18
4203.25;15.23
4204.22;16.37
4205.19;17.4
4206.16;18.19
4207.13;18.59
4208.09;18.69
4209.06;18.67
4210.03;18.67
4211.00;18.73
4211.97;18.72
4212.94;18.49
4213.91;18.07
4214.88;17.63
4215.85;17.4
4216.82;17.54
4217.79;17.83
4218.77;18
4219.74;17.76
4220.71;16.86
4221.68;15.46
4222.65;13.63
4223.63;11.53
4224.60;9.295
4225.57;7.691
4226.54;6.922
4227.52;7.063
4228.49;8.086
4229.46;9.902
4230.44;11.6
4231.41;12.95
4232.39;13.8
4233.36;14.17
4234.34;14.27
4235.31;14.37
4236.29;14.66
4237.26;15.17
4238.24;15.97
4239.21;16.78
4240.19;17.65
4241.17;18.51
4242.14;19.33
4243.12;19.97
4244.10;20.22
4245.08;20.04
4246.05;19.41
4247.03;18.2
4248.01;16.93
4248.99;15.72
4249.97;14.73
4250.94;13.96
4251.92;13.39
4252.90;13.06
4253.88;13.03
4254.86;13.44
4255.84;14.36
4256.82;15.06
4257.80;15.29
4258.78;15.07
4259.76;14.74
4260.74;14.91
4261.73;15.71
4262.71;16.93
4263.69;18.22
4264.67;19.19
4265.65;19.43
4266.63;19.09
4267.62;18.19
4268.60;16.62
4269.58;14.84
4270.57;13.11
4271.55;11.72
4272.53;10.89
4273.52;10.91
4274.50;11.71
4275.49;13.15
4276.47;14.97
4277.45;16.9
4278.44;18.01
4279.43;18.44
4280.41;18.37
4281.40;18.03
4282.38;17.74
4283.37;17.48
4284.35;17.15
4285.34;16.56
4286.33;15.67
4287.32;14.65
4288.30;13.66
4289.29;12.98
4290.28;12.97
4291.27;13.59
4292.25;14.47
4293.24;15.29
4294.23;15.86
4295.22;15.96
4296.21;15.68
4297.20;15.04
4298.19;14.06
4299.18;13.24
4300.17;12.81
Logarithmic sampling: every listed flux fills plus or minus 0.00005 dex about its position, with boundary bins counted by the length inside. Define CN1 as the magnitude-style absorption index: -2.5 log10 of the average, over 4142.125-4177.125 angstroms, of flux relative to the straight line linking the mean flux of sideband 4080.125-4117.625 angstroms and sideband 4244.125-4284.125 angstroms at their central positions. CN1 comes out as 0.08 mag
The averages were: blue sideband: 17.8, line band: 15.9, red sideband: 15.8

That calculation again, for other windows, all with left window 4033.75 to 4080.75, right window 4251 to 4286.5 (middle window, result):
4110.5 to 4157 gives -0.13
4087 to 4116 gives -0.23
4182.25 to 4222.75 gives -0.11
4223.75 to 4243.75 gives 0.14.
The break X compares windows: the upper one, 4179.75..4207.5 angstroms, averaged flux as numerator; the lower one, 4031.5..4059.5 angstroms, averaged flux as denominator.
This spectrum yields 1.14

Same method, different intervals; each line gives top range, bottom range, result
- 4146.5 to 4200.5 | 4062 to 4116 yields 1.01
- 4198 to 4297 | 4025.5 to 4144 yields 0.99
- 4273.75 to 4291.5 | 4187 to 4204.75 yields 1.00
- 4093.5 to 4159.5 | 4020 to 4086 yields 1.14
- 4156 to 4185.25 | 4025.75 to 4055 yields 1.18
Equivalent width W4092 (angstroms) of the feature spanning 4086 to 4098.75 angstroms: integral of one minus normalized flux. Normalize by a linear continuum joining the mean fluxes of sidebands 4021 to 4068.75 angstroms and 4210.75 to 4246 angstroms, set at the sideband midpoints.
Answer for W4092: -4.1 angstroms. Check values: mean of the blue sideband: 14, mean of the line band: 18.9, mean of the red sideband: 15.2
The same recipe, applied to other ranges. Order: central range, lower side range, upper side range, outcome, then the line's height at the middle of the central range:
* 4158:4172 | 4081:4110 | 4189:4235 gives -0.7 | 16.2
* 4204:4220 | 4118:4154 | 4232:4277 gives -2.3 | 15.8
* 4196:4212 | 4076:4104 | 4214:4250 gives -0.7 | 15.6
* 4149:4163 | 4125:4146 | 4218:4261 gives -1.0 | 15.5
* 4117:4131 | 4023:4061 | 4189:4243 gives -2.5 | 14.8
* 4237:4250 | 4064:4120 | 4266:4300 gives -2.1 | 15.5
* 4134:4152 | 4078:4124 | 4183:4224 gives 1.7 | 17.2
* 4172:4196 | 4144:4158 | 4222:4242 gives -3.6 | 14.4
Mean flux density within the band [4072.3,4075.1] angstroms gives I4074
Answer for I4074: 13.2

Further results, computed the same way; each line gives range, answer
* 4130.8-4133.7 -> 14.1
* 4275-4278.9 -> 15.8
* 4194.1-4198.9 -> 15.4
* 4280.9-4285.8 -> 17.4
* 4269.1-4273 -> 12.6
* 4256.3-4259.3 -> 15.1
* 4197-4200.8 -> 13.5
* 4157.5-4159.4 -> 16.8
